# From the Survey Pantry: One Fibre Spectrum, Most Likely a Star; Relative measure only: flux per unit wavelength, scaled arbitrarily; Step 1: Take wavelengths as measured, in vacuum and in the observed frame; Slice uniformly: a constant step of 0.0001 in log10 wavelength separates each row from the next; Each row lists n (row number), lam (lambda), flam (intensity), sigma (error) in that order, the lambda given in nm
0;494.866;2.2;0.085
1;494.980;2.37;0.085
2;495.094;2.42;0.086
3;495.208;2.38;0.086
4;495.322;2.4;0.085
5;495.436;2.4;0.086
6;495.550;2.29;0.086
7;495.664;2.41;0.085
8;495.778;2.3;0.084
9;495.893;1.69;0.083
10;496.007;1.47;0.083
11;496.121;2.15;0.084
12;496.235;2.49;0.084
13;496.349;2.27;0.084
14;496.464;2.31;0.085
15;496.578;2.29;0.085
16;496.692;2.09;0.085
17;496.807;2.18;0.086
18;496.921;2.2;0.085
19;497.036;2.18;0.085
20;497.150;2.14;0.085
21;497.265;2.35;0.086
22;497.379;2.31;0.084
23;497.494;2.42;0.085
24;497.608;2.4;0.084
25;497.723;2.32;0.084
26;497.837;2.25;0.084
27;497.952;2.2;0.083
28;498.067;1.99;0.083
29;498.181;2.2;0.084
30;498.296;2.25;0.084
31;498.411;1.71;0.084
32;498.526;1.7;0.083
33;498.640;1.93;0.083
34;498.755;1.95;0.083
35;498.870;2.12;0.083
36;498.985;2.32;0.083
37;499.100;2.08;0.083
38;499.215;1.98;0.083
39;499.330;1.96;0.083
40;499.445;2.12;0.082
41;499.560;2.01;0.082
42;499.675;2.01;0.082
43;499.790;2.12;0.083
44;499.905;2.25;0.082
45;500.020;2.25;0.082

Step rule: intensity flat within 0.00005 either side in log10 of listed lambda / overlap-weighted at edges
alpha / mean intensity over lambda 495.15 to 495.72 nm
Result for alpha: 2.38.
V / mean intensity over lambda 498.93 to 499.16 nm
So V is 2.19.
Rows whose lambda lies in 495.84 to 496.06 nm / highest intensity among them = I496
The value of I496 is 1.69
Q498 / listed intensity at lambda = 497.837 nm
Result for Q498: 2.25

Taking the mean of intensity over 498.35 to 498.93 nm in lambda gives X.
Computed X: 1.89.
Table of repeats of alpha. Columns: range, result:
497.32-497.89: 2.34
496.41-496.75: 2.23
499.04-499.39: 2.01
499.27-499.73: 2.02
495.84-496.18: 1.78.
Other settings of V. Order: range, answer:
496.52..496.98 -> 2.19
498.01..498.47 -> 2.04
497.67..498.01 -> 2.26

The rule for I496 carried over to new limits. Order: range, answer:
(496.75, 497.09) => 2.2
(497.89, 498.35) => 2.25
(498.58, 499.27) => 2.32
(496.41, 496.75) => 2.31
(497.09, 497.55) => 2.42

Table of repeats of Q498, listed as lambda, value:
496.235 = 2.49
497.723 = 2.32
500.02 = 2.25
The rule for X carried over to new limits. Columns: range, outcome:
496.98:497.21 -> 2.16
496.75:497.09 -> 2.19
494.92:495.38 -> 2.39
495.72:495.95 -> 1.99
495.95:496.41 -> 2.1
